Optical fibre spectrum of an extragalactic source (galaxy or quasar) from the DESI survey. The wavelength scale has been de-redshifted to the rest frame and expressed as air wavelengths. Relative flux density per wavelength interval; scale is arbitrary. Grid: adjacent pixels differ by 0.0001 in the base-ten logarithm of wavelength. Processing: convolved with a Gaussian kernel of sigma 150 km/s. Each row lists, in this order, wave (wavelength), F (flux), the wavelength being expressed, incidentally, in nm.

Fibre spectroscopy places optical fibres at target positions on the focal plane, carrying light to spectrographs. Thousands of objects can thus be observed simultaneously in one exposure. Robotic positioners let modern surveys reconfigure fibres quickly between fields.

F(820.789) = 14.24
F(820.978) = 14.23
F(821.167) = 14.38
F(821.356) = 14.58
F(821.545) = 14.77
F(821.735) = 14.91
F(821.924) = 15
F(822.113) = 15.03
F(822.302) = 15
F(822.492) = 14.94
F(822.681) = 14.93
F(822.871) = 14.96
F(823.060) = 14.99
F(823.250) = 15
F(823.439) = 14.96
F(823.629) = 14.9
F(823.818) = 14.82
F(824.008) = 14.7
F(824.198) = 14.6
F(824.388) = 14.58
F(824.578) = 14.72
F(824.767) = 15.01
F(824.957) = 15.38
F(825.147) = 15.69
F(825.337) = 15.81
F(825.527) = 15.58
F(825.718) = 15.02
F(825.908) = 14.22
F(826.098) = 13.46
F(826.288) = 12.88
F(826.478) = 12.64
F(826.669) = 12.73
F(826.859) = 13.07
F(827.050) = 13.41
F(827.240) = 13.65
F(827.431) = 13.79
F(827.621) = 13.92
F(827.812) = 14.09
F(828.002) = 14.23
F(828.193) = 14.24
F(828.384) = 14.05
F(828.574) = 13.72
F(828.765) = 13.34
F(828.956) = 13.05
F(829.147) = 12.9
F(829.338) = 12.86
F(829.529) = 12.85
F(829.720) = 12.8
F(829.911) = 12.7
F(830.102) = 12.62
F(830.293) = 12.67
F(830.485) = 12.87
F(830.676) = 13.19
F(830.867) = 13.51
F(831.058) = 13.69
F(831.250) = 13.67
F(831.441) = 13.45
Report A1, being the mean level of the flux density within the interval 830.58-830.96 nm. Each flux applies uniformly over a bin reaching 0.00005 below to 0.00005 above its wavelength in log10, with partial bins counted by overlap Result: 13.4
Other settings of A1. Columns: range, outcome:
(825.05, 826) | 15.3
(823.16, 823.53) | 15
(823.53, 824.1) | 14.8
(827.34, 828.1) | 14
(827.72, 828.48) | 14.2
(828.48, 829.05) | 13.4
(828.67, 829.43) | 13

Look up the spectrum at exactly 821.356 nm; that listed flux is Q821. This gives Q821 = 14.58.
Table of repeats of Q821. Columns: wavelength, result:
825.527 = 15.58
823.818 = 14.82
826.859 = 13.07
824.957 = 15.38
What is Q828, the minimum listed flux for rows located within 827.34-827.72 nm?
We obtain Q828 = 13.79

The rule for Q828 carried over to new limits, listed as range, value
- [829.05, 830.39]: 12.62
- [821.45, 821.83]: 14.77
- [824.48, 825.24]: 14.72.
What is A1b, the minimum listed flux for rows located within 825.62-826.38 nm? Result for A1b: 12.88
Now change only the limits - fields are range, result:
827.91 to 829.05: 13.05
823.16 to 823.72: 14.9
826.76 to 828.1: 13.07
